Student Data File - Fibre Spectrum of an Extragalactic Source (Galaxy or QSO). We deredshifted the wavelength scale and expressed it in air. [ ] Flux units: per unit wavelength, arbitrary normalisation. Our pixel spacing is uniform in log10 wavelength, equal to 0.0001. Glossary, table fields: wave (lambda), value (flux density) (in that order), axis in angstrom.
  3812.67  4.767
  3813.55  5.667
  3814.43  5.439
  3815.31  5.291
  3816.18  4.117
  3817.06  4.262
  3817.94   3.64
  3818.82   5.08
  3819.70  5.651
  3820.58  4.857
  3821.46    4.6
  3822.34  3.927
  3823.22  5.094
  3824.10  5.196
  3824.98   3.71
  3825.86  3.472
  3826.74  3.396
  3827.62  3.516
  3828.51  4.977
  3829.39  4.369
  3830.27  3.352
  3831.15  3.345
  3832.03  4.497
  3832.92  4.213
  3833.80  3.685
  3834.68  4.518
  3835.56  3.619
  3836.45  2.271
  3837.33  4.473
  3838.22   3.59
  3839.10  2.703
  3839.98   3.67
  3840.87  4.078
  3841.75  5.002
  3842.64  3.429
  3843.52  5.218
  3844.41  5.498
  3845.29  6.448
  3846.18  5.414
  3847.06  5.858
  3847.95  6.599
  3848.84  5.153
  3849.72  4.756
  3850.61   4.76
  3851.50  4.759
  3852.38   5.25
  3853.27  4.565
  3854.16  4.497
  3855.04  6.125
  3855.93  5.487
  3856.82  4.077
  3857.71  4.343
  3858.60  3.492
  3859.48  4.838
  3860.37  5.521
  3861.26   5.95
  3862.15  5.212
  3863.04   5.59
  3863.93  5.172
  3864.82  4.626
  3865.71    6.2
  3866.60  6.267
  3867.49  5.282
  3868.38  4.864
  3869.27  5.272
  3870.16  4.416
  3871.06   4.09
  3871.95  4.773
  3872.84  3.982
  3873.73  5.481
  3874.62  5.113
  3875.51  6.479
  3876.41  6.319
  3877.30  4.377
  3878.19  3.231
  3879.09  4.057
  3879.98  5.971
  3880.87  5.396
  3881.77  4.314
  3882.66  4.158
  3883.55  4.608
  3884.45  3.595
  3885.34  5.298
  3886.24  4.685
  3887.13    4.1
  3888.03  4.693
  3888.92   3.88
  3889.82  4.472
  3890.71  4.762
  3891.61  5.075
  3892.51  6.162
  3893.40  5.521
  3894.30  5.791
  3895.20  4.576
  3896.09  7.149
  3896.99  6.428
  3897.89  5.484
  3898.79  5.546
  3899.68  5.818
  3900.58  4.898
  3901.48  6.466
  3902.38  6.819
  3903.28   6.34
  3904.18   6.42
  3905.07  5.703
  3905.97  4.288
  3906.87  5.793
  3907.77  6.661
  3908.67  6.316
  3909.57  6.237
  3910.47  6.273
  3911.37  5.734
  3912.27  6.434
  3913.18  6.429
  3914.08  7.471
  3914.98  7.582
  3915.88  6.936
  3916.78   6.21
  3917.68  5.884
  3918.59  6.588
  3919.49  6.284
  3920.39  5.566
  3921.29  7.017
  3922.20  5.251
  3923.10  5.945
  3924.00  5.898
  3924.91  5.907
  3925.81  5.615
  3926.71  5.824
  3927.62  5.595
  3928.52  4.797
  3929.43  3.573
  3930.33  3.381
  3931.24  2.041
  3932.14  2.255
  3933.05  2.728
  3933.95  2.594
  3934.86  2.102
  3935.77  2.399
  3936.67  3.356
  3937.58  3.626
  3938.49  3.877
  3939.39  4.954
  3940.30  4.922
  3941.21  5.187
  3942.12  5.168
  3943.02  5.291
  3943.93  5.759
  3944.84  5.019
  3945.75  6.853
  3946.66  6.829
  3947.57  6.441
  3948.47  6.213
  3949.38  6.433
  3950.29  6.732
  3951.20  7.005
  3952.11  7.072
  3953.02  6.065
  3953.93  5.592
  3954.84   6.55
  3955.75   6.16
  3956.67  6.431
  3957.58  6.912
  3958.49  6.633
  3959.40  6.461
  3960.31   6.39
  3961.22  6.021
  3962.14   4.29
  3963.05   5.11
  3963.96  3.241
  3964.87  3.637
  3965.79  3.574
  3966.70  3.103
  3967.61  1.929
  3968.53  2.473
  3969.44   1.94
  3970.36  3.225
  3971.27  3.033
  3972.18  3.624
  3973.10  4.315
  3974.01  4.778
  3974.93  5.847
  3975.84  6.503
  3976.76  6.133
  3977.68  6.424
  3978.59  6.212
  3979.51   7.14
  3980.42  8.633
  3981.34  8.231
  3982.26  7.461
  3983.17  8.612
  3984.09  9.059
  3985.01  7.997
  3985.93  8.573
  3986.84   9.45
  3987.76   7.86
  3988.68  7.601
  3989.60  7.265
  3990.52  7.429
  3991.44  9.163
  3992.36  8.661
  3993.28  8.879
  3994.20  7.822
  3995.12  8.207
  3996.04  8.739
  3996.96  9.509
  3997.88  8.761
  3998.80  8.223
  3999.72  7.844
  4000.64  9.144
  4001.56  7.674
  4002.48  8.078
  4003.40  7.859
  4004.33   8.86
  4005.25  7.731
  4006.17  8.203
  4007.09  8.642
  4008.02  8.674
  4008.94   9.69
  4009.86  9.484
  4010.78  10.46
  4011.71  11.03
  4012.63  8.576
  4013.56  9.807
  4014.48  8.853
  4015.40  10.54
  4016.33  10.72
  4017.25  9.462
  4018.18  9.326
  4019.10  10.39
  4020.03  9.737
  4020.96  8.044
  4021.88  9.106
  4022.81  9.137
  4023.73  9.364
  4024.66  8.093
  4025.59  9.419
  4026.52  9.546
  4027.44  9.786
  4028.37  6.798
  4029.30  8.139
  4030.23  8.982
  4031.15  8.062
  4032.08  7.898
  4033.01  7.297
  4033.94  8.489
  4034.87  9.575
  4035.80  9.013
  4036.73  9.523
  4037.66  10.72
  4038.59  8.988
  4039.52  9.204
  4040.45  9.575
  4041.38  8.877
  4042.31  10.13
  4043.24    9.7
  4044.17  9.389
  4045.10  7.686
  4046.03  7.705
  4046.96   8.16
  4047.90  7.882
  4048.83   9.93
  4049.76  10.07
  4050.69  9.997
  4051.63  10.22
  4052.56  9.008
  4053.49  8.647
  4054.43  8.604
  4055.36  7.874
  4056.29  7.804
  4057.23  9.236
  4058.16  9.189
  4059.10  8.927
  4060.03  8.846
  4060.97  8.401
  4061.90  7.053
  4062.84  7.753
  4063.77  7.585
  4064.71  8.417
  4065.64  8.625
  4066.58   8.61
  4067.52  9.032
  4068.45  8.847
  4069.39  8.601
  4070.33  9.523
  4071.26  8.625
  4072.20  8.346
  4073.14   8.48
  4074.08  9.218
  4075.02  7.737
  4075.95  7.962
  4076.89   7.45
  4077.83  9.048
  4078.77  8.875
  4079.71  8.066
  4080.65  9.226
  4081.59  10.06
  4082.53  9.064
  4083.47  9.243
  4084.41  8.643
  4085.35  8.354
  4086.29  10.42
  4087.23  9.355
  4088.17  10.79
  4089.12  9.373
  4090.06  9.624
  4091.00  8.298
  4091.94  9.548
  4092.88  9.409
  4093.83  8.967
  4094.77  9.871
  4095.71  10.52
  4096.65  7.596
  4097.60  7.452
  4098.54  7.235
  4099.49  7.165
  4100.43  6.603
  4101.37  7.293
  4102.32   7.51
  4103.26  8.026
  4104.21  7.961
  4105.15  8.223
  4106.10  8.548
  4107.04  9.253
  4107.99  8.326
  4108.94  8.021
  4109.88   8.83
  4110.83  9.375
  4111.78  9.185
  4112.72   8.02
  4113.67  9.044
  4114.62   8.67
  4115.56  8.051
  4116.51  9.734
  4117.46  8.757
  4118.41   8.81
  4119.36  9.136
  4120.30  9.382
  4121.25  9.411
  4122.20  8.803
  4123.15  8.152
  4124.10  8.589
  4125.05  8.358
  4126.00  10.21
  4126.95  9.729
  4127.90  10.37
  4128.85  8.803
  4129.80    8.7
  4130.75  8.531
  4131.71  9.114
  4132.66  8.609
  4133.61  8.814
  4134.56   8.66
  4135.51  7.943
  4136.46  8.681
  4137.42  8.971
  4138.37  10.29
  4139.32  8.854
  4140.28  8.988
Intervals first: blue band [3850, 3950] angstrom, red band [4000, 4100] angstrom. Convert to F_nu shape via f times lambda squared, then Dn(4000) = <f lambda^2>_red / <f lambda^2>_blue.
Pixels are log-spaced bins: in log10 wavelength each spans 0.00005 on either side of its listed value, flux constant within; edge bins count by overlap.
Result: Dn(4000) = 1.84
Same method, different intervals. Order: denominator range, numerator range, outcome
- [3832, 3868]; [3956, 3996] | 1.38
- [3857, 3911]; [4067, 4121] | 1.85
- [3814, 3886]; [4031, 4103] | 2.08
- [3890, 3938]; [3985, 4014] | 1.68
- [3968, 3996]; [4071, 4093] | 1.39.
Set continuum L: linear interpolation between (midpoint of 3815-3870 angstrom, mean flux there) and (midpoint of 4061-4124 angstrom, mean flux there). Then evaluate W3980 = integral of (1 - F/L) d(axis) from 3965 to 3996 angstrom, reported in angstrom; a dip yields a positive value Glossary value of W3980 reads 2.24 angstrom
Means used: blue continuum 4.66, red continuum 8.65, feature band 6.4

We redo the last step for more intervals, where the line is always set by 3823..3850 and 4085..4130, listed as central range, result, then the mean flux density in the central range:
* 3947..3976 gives 5.7 angstrom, 5.11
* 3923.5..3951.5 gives 5.8 angstrom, 4.78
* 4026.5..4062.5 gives -5.0 angstrom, 8.83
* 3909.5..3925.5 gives -1.8 angstrom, 6.31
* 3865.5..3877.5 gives -0.7 angstrom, 5.21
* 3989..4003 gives -2.8 angstrom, 8.35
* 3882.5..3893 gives 1.1 angstrom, 4.64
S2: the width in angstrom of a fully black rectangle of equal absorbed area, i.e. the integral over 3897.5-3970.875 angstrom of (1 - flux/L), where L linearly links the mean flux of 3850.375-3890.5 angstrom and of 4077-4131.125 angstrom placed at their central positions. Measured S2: 7.47 angstrom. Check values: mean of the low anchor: 4.88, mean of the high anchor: 8.81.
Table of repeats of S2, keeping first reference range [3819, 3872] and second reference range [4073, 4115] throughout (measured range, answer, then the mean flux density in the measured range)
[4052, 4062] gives -0.6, 8.58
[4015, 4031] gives -3.5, 9.18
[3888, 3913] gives -0.8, 5.73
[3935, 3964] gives 3.5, 5.59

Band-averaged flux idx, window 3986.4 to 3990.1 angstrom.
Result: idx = 8.02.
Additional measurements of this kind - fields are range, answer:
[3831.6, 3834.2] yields 4.13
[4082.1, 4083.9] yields 9.15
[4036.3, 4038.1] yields 10.1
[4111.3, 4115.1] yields 8.74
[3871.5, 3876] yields 5.18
